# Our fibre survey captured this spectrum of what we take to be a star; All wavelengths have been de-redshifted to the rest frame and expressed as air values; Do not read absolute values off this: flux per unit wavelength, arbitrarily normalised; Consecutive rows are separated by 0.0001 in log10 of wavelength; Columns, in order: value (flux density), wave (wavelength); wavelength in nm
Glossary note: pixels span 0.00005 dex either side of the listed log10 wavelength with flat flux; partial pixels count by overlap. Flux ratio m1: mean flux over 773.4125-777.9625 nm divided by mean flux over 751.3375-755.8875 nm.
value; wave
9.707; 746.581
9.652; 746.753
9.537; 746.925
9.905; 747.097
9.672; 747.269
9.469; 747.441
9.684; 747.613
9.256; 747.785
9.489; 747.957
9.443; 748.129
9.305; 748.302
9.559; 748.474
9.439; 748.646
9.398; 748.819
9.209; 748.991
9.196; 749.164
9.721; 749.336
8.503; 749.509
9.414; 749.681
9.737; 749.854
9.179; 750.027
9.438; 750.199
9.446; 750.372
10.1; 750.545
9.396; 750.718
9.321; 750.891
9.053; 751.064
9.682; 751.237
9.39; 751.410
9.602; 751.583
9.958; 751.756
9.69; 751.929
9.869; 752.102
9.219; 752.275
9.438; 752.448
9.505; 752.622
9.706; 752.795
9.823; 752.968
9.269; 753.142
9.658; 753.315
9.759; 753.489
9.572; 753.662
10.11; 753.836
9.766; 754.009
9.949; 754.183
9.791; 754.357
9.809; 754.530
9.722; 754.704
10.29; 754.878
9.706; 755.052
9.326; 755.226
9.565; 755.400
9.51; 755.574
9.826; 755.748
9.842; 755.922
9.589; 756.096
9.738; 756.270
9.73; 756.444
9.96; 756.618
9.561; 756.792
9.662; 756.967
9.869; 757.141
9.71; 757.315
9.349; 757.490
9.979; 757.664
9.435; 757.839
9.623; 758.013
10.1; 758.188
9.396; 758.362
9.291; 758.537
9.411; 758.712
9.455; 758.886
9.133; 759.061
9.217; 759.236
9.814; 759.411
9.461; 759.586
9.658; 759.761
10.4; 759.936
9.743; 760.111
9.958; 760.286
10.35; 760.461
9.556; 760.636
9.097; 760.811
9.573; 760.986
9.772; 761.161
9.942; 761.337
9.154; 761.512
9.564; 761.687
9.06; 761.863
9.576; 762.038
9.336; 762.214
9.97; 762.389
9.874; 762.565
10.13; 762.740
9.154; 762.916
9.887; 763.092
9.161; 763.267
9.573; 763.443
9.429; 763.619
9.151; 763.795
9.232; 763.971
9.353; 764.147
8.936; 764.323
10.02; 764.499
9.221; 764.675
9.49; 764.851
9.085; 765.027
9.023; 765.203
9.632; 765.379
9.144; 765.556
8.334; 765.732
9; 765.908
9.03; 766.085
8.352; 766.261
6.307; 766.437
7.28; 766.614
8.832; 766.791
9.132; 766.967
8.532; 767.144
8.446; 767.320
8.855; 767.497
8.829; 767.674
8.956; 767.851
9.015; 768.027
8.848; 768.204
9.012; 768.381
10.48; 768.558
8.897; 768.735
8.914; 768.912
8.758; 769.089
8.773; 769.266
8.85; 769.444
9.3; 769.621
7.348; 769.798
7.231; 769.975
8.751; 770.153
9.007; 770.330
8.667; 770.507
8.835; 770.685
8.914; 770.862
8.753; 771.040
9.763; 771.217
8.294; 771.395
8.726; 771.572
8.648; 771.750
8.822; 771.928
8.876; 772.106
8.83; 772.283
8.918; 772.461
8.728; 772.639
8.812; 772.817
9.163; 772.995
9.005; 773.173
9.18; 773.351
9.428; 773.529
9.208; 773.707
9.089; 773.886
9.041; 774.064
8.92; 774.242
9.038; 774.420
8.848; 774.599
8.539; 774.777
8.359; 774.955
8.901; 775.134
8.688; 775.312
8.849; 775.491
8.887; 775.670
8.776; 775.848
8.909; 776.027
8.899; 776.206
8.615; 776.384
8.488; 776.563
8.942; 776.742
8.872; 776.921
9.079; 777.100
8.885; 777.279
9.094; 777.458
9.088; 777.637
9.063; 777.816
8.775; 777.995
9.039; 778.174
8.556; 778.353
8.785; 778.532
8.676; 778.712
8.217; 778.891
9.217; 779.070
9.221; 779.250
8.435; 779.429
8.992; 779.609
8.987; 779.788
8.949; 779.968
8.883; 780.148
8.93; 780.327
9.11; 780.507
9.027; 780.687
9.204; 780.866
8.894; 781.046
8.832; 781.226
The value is 0.92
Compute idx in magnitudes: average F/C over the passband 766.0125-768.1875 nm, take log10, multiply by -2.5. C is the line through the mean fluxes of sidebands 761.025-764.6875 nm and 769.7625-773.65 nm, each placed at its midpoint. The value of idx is 0.08 mag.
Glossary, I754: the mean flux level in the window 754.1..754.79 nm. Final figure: 9.82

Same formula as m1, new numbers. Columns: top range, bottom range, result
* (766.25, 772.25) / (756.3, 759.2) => 0.90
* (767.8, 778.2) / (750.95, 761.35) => 0.92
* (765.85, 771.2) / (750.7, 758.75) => 0.90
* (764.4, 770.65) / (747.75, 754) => 0.92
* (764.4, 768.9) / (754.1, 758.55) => 0.91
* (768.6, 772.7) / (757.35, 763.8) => 0.91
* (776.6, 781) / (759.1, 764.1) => 0.93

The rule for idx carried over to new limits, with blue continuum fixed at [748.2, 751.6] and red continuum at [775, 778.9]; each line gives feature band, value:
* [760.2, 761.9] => -0.05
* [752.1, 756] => -0.04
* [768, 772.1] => 0.02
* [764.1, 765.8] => -0.02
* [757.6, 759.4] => -0.03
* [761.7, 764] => -0.04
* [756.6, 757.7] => -0.05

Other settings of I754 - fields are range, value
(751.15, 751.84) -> 9.66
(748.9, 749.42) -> 9.38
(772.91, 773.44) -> 9.12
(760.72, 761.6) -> 9.51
